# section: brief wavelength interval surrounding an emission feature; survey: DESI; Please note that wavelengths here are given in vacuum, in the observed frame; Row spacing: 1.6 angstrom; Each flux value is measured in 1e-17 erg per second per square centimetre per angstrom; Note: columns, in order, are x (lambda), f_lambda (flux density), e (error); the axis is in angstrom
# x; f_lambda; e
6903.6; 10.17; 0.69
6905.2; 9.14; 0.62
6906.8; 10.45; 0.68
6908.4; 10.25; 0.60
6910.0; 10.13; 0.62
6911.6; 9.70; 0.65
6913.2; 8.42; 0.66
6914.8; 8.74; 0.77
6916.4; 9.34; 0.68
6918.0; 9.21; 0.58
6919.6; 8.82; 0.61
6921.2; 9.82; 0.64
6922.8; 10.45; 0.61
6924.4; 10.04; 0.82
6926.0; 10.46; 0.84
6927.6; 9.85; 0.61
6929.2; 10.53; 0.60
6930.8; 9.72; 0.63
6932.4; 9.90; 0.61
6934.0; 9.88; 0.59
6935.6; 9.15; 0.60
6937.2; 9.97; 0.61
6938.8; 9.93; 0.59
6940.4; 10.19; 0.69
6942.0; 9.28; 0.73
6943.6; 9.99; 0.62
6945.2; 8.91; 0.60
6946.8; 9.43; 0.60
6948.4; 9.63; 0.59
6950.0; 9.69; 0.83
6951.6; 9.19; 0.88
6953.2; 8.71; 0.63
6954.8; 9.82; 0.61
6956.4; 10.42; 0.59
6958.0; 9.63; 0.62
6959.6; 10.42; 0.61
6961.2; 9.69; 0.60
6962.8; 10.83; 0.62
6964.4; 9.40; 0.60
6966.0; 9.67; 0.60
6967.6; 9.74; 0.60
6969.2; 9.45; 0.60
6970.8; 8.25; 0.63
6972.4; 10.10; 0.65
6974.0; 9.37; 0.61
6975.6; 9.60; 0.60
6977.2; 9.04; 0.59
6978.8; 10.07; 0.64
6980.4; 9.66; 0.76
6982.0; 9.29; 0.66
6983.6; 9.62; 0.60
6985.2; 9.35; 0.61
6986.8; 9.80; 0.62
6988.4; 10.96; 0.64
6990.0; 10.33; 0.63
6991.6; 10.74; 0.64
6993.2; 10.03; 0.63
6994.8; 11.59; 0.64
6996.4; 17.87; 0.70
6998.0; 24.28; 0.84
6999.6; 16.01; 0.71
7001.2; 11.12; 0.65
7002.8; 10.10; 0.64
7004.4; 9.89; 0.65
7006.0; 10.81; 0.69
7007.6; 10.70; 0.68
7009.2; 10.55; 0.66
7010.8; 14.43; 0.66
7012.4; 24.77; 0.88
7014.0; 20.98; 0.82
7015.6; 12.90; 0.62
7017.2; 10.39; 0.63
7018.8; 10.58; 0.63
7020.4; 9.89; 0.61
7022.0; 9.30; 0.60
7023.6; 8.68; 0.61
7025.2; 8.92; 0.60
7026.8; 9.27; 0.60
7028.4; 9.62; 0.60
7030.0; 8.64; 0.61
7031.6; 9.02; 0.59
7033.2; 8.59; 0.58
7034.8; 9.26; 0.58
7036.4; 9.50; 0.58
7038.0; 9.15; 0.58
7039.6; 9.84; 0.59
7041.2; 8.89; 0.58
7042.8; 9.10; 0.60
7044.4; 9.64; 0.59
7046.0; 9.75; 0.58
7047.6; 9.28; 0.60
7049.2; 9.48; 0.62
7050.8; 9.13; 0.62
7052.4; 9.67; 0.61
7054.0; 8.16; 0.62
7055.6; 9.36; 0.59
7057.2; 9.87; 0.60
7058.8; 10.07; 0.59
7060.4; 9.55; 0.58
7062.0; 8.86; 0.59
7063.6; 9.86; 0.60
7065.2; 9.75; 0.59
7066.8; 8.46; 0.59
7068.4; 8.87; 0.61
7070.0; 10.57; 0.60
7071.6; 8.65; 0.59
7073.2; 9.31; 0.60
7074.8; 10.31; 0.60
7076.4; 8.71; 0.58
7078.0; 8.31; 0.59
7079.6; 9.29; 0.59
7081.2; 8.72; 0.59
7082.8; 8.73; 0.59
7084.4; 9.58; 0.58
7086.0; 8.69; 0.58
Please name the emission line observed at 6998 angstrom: [S II] 6716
